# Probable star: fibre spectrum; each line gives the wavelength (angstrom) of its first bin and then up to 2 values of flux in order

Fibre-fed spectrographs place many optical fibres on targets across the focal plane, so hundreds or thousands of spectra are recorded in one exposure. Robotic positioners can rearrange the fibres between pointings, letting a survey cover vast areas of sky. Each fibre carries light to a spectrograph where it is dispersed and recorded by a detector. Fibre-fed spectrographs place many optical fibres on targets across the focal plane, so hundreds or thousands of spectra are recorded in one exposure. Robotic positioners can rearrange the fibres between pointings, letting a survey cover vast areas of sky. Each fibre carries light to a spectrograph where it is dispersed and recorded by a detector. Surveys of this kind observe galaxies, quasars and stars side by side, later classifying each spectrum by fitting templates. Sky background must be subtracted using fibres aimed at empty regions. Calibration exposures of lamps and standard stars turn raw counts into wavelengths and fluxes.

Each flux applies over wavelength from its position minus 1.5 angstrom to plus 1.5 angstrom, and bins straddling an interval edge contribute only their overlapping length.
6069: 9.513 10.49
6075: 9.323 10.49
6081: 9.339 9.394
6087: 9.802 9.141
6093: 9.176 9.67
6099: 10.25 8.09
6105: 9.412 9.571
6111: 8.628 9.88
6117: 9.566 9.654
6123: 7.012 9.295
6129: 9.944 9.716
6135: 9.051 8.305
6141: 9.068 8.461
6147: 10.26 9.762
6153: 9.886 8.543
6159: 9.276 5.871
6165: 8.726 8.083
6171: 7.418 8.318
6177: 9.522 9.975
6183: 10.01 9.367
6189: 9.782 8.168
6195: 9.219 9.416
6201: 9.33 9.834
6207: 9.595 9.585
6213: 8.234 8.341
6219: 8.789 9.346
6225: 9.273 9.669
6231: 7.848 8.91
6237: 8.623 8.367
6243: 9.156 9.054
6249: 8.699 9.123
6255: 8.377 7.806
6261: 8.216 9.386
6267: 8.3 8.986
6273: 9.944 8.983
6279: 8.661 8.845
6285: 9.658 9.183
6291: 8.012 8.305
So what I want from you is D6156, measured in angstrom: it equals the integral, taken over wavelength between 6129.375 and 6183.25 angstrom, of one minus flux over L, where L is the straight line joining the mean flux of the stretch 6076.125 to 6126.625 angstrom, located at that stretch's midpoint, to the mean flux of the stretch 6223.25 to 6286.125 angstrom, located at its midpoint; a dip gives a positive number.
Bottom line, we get 1.5 angstrom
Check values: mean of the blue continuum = 9.32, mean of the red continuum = 8.85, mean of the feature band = 8.9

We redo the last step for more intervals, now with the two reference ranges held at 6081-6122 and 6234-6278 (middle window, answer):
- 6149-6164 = 0.87 angstrom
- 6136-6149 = 0.23 angstrom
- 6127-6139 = -0.05 angstrom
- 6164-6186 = 0.46 angstrom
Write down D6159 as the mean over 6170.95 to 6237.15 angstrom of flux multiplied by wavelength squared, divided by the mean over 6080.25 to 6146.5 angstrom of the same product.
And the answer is 1.02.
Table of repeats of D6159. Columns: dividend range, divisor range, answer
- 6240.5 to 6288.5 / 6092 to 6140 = 1.01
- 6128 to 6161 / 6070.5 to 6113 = 0.99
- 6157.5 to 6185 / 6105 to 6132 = 0.95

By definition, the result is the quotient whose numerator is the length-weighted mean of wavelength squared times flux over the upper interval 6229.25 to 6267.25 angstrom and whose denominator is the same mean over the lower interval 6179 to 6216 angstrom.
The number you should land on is 0.94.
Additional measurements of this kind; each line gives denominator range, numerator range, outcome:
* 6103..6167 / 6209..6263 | 1.00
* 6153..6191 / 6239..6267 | 1.01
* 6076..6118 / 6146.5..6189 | 0.97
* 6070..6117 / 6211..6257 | 0.97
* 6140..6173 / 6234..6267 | 1.03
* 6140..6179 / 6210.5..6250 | 1.03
